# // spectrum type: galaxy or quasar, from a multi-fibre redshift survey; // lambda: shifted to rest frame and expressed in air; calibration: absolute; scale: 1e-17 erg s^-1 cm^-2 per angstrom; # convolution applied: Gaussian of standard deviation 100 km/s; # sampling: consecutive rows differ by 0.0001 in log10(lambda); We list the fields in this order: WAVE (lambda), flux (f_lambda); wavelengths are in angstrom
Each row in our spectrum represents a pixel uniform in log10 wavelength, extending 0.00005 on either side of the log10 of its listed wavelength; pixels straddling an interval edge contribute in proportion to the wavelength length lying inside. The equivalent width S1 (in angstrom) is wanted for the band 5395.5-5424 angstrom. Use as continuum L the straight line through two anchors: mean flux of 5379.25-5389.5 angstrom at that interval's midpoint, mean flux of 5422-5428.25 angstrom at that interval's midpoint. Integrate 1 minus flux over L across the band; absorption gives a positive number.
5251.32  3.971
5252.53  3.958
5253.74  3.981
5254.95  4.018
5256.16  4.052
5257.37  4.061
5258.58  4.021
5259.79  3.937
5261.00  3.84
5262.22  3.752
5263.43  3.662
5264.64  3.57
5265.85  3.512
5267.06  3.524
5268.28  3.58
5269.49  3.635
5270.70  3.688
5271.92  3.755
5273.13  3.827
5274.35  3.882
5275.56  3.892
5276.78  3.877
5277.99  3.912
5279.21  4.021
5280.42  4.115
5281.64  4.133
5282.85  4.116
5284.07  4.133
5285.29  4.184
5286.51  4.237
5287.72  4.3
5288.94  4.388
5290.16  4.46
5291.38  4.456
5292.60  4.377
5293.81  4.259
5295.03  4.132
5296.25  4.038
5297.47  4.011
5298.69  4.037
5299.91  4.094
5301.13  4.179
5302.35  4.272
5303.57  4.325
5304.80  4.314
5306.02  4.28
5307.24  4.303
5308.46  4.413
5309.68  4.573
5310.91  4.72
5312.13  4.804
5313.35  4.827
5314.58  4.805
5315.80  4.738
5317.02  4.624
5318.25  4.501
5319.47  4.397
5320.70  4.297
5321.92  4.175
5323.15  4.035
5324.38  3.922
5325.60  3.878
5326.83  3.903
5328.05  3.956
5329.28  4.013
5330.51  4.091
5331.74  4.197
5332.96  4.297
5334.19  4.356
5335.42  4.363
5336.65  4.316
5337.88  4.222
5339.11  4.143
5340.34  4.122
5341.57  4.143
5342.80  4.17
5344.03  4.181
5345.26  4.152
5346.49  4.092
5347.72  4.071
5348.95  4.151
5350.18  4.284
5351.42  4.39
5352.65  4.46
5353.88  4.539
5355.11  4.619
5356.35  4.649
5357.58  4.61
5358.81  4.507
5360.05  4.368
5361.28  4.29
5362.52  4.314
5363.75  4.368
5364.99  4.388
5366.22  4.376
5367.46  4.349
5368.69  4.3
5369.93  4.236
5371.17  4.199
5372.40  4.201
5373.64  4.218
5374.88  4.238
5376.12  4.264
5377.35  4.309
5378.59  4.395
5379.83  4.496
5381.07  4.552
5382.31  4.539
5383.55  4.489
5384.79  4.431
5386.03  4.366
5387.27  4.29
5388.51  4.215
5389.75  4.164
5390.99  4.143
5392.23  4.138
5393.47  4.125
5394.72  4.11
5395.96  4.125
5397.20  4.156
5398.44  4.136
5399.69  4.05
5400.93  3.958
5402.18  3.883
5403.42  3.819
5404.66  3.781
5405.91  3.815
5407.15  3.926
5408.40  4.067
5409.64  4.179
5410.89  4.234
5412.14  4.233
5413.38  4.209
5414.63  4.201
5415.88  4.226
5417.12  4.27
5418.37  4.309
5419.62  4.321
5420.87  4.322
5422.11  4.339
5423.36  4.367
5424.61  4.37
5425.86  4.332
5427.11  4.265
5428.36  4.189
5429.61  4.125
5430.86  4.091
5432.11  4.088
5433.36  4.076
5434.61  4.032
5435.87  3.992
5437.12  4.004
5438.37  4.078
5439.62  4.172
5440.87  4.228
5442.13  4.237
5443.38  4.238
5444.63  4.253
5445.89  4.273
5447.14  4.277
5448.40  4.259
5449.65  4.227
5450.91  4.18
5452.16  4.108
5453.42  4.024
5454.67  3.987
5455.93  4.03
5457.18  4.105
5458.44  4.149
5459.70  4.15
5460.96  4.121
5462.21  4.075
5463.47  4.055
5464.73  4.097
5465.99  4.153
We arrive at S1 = 1.5 angstrom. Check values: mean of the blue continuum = 4.41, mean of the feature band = 4.13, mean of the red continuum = 4.32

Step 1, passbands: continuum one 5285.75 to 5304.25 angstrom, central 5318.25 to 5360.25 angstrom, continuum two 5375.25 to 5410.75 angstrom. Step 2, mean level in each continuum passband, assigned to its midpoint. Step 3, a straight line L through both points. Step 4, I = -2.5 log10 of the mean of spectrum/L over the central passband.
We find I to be -0.01 mag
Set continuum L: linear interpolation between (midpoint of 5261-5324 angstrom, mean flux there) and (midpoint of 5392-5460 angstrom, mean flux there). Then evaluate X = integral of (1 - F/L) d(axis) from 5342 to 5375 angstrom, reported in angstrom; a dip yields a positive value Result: -1.4 angstrom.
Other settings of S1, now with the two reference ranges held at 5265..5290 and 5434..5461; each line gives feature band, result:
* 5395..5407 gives 0.3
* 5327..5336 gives -0.4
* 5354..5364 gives -1.1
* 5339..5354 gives -0.7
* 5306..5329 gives -2.2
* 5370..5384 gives -1.0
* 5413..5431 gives -0.7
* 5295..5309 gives -0.8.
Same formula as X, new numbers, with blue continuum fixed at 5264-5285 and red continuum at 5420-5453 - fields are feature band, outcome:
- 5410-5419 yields -0.2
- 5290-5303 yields -1.1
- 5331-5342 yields -0.7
